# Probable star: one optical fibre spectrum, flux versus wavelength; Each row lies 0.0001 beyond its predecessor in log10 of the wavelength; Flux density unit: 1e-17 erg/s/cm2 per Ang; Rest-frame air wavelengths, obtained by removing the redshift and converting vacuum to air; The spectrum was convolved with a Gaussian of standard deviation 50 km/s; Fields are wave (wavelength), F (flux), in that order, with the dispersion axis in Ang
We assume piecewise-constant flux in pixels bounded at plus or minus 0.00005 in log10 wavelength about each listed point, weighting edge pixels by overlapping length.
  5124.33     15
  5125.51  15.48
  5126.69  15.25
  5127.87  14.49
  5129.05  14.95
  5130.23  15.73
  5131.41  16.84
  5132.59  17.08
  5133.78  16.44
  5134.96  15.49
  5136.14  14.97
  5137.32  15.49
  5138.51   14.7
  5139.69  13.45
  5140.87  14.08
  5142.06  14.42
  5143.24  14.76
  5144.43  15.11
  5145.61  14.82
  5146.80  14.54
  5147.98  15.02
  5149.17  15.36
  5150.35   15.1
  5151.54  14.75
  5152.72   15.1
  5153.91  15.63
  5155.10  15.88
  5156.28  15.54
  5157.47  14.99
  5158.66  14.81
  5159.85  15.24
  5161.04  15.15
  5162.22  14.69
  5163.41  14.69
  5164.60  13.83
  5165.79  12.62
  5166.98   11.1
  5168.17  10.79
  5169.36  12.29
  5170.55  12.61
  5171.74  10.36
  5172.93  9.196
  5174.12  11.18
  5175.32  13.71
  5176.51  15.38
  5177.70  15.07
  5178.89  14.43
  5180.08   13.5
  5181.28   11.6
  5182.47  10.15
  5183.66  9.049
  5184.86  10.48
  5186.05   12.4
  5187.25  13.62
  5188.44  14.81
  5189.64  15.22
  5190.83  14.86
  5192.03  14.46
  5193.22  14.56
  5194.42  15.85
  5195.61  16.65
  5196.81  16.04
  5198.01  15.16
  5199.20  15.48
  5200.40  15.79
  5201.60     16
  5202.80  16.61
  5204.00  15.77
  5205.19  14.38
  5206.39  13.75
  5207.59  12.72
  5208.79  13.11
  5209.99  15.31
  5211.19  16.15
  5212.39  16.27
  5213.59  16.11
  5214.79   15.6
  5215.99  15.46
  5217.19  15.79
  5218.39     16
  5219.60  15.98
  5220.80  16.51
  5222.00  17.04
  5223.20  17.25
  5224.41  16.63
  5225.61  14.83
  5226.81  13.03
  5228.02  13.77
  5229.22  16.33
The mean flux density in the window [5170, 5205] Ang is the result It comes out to 13.8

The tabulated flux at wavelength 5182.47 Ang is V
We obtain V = 10.15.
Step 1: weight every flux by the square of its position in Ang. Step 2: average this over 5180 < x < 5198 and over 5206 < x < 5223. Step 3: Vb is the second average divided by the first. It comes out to 1.1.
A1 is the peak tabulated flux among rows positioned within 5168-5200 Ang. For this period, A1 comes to 16.65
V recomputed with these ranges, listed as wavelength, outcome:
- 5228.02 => 13.77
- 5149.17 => 15.36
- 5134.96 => 15.49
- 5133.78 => 16.44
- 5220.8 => 16.51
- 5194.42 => 15.85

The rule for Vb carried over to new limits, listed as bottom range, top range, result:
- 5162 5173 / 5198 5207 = 1.27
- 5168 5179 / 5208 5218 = 1.26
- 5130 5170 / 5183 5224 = 1.04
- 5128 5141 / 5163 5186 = 0.80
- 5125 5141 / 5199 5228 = 1.04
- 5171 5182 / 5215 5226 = 1.30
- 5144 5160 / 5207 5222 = 1.05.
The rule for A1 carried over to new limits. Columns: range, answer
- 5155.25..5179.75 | 15.54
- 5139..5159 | 15.88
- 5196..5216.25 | 16.61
